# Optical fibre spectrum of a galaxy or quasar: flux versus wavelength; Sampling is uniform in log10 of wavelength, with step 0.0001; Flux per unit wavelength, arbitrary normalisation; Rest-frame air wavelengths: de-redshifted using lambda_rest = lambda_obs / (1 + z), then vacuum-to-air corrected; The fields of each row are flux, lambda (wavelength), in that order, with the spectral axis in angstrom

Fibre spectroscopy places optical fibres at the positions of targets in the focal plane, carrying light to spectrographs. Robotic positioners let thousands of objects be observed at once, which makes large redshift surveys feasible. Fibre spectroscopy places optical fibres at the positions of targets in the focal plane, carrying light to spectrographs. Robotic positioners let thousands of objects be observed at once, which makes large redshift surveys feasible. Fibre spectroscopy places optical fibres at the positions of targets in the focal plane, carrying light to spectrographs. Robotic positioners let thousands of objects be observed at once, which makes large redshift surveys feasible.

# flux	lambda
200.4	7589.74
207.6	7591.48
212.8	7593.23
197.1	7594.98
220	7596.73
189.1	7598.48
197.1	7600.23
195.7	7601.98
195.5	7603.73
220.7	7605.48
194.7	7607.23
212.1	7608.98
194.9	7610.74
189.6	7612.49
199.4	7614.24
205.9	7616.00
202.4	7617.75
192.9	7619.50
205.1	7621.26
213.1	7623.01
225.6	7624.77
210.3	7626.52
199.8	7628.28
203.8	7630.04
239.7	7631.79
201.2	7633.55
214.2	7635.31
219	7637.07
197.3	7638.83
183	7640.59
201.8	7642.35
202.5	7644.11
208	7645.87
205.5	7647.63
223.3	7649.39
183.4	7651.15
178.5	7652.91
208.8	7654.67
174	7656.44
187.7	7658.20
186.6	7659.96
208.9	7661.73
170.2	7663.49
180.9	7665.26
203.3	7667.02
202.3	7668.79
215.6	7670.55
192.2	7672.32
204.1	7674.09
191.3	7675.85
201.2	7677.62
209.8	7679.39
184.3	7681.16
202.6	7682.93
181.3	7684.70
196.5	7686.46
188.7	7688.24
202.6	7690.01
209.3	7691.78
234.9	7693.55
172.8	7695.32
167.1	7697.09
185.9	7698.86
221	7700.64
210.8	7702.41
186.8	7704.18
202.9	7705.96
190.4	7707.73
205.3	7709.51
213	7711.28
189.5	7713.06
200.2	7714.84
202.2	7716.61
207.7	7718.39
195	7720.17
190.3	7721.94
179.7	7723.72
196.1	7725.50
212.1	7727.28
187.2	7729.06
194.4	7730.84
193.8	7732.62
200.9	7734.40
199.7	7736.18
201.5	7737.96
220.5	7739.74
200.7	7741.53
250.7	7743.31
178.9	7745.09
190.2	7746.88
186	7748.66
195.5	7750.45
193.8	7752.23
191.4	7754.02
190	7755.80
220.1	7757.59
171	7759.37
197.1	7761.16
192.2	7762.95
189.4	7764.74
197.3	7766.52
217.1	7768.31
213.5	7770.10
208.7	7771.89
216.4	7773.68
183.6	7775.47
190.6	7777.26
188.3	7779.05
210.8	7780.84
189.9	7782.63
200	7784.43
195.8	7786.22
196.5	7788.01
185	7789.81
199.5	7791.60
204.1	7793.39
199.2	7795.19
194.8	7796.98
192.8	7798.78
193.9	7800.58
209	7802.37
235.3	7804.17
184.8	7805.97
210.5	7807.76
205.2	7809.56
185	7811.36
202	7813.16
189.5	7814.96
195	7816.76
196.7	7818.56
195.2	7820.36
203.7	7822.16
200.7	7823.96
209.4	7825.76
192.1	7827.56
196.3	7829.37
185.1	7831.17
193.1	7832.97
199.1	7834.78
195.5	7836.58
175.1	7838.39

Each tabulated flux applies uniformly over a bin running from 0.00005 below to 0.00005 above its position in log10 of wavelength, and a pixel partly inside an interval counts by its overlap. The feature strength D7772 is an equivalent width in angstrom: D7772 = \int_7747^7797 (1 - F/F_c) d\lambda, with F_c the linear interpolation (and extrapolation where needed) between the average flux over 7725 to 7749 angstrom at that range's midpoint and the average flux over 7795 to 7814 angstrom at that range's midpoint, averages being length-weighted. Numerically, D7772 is 1.1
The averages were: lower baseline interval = 201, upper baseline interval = 201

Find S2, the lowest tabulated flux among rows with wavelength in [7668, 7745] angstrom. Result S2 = 167.1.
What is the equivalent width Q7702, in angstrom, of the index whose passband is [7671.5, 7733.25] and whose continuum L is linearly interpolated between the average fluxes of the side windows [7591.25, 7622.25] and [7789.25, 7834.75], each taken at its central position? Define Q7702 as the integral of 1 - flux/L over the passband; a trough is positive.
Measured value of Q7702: 0.9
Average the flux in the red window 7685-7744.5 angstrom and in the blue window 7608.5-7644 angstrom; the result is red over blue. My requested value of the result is 0.97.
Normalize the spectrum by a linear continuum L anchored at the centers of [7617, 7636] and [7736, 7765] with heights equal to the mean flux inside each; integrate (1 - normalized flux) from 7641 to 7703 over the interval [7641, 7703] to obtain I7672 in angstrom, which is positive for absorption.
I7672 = 2.62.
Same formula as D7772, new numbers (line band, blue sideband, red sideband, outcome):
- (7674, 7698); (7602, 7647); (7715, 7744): 0.9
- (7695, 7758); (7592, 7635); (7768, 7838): 1.0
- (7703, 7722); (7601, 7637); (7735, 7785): 0.3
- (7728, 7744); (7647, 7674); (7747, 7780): -0.7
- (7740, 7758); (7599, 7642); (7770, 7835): 0.0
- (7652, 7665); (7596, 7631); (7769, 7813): 1.0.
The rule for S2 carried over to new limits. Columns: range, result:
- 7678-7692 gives 181.3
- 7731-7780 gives 171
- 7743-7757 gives 178.9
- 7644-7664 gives 170.2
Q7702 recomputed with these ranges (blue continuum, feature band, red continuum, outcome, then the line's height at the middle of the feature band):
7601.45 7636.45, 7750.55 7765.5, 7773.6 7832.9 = 0.49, 200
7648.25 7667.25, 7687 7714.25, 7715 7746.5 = -0.28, 197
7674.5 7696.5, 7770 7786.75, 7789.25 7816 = 0.00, 199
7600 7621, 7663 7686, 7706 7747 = 0.52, 200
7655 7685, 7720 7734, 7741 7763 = 0.17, 196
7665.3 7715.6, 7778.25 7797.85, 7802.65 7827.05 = 0.37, 201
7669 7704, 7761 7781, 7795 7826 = -0.07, 199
